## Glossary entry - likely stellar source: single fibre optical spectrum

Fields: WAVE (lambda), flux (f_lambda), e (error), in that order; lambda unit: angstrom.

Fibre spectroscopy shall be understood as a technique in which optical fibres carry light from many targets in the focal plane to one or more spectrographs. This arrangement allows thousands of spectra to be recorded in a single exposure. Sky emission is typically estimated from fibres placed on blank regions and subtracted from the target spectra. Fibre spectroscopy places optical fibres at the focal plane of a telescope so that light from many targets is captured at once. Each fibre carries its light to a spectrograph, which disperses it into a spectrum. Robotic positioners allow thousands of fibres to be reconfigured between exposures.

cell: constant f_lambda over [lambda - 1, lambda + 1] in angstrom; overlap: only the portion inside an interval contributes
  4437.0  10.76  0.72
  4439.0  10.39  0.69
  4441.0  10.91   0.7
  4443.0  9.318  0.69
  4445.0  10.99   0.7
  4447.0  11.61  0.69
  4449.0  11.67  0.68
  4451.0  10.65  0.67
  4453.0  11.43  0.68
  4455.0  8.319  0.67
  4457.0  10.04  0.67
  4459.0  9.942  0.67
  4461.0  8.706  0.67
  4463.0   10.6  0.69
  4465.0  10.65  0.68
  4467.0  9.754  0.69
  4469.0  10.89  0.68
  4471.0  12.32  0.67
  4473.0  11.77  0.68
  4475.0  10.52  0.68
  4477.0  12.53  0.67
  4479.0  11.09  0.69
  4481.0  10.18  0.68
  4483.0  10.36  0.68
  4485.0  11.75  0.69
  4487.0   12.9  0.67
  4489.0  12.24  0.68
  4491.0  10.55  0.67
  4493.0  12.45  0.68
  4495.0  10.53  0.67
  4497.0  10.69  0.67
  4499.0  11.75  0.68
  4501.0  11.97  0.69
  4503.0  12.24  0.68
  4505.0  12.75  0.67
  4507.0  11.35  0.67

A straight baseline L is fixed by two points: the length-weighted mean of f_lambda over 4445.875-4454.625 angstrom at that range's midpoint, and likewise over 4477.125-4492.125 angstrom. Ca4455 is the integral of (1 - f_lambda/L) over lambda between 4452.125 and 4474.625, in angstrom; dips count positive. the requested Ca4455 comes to 1.6 angstrom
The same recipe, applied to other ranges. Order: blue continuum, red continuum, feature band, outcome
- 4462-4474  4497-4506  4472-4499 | 0.37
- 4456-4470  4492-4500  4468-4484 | -0.96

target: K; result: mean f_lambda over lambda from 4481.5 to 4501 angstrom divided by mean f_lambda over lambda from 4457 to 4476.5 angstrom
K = 1.1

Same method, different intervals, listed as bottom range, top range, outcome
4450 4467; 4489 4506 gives 1.16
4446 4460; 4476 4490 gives 1.10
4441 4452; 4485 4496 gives 1.08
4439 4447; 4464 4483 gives 1.05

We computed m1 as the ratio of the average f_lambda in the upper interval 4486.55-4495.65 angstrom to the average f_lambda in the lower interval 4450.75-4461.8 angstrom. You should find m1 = 1.19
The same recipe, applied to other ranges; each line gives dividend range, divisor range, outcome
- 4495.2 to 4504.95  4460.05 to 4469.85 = 1.15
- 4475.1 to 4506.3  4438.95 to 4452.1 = 1.07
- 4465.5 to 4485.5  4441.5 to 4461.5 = 1.07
